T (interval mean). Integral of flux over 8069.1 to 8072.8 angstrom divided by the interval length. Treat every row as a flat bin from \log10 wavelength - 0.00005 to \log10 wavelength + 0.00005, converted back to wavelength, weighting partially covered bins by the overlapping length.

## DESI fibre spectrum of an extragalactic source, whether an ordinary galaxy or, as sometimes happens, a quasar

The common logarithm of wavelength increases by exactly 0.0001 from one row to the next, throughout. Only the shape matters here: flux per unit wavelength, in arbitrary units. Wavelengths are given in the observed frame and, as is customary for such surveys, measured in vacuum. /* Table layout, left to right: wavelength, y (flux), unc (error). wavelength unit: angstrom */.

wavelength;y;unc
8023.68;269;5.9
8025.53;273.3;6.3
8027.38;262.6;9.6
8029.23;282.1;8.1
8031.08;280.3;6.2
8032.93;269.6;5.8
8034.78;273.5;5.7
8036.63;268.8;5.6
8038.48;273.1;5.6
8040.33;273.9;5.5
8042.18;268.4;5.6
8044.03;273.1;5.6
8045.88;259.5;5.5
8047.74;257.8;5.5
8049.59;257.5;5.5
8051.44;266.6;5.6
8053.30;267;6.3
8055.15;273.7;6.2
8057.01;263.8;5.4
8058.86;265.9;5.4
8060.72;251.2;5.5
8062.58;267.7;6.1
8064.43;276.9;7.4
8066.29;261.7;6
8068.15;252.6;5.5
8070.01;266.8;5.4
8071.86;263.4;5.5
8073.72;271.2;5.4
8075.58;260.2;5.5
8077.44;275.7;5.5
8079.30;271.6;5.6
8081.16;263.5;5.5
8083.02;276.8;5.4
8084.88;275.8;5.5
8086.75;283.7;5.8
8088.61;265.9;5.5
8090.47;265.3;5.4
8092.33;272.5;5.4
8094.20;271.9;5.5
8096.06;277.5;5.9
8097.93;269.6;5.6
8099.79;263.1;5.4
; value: 266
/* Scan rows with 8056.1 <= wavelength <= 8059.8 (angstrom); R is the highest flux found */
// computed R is 265.9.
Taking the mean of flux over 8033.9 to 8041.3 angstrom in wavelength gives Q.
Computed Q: 272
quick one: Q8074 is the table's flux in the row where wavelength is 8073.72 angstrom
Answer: 271.2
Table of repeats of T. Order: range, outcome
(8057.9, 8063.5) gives 261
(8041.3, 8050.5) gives 263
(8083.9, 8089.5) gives 275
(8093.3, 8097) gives 275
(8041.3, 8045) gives 271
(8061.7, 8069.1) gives 265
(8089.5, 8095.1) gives 270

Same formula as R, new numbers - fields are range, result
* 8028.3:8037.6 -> 282.1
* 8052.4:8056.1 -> 273.7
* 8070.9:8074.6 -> 271.2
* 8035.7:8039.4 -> 273.1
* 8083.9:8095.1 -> 283.7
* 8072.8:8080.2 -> 275.7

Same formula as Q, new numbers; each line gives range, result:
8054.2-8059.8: 268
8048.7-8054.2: 264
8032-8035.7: 272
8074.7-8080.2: 269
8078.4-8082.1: 268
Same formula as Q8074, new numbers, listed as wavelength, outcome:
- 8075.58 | 260.2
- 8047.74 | 257.8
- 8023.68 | 269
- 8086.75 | 283.7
